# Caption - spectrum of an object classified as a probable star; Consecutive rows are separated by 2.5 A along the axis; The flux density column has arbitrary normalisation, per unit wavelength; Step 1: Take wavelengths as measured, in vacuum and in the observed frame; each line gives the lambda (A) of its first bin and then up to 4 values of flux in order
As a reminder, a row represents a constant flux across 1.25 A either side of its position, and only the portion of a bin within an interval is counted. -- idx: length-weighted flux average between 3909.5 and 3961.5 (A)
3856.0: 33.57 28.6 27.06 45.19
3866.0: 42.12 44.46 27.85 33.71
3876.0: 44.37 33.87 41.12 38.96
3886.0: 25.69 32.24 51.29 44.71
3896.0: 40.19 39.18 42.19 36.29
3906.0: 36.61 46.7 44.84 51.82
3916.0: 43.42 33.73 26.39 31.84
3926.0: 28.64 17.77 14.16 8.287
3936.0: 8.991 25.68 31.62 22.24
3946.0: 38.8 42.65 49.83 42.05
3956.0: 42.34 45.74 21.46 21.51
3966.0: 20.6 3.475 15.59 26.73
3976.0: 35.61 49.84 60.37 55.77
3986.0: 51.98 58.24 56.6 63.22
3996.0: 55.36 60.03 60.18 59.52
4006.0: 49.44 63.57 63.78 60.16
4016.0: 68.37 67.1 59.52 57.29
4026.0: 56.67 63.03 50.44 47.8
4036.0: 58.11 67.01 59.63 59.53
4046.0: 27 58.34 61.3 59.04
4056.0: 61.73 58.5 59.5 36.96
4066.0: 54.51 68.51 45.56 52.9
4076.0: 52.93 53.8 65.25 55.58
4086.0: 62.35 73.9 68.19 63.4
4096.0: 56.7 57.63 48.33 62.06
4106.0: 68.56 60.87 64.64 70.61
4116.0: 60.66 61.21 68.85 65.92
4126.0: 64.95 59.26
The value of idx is 32.2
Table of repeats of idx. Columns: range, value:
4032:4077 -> 54.9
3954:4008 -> 43.8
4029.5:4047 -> 53.3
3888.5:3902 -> 42.5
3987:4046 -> 58.6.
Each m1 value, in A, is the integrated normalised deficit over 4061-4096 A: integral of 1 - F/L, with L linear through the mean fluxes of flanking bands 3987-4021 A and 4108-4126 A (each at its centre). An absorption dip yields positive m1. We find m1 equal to 3.0 A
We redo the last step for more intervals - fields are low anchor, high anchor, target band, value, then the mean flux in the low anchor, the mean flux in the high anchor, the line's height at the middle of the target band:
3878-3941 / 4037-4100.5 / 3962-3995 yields 3.45 A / 33.7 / 57.5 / 44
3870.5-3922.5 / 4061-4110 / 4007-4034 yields -4.39 A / 38.9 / 58.4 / 51.7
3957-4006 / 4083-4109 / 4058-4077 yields 1.23 A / 43.4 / 61.8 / 57.2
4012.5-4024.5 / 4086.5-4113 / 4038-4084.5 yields 5.32 A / 62.6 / 62.7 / 62.7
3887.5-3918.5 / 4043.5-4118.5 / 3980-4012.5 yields -4.92 A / 42.2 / 58.3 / 50.6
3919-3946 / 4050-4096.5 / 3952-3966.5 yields -2.00 A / 22.7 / 58.5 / 29.5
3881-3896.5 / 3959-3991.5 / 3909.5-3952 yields 8.07 A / 39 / 36.5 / 37.8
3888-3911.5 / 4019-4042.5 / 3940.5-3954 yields 2.74 A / 41.6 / 58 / 47.6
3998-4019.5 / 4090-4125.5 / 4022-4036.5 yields 1.44 A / 61.3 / 62.7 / 61.6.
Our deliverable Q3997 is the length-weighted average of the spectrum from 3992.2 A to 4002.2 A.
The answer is 59.7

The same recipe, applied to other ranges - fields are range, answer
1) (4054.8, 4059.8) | 60.1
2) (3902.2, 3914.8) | 43.2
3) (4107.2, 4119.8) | 63.6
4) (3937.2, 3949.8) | 32.2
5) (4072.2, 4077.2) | 52.8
